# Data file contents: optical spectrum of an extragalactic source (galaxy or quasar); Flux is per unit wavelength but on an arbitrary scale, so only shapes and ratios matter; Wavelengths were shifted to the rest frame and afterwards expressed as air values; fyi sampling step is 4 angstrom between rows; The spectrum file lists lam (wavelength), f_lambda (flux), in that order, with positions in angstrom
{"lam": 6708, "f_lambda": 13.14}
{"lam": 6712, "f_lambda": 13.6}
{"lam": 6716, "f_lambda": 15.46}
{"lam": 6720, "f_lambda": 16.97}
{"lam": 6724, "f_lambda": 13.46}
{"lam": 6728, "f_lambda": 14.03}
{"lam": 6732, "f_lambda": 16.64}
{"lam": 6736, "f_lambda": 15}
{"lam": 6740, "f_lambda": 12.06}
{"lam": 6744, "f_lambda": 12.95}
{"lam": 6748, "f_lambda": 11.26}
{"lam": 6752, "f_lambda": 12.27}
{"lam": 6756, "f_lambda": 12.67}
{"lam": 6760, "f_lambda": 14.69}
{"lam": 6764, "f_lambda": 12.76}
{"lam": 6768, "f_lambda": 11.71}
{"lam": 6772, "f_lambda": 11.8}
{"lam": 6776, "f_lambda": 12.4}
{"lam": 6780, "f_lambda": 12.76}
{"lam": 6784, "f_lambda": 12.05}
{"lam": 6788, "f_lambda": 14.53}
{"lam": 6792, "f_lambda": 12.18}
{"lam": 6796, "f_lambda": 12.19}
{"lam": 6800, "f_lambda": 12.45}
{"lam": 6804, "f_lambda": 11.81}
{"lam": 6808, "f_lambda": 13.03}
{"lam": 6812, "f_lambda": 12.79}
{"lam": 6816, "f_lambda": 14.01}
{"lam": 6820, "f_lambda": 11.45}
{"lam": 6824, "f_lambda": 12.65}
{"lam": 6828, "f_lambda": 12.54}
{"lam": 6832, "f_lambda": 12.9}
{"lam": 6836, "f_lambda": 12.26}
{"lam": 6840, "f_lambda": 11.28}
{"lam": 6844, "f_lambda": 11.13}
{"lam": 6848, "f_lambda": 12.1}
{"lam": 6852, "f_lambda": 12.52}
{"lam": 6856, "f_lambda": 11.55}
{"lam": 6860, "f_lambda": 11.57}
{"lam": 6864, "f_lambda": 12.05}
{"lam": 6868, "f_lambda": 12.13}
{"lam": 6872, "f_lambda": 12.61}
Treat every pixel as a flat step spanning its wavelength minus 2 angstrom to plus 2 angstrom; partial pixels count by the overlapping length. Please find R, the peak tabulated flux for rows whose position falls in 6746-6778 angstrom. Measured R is 14.69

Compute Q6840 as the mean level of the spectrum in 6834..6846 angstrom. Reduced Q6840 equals 11.6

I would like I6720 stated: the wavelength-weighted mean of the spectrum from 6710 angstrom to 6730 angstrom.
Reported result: 14.7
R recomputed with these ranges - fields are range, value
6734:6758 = 15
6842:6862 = 12.52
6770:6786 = 12.76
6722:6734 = 16.64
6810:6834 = 14.01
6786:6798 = 14.53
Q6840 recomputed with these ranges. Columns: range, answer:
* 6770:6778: 12.1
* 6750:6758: 12.5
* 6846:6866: 12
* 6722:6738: 14.8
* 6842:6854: 11.9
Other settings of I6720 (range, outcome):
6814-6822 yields 12.7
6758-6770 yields 13.1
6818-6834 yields 12.4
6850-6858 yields 12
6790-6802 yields 12.3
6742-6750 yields 12.1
